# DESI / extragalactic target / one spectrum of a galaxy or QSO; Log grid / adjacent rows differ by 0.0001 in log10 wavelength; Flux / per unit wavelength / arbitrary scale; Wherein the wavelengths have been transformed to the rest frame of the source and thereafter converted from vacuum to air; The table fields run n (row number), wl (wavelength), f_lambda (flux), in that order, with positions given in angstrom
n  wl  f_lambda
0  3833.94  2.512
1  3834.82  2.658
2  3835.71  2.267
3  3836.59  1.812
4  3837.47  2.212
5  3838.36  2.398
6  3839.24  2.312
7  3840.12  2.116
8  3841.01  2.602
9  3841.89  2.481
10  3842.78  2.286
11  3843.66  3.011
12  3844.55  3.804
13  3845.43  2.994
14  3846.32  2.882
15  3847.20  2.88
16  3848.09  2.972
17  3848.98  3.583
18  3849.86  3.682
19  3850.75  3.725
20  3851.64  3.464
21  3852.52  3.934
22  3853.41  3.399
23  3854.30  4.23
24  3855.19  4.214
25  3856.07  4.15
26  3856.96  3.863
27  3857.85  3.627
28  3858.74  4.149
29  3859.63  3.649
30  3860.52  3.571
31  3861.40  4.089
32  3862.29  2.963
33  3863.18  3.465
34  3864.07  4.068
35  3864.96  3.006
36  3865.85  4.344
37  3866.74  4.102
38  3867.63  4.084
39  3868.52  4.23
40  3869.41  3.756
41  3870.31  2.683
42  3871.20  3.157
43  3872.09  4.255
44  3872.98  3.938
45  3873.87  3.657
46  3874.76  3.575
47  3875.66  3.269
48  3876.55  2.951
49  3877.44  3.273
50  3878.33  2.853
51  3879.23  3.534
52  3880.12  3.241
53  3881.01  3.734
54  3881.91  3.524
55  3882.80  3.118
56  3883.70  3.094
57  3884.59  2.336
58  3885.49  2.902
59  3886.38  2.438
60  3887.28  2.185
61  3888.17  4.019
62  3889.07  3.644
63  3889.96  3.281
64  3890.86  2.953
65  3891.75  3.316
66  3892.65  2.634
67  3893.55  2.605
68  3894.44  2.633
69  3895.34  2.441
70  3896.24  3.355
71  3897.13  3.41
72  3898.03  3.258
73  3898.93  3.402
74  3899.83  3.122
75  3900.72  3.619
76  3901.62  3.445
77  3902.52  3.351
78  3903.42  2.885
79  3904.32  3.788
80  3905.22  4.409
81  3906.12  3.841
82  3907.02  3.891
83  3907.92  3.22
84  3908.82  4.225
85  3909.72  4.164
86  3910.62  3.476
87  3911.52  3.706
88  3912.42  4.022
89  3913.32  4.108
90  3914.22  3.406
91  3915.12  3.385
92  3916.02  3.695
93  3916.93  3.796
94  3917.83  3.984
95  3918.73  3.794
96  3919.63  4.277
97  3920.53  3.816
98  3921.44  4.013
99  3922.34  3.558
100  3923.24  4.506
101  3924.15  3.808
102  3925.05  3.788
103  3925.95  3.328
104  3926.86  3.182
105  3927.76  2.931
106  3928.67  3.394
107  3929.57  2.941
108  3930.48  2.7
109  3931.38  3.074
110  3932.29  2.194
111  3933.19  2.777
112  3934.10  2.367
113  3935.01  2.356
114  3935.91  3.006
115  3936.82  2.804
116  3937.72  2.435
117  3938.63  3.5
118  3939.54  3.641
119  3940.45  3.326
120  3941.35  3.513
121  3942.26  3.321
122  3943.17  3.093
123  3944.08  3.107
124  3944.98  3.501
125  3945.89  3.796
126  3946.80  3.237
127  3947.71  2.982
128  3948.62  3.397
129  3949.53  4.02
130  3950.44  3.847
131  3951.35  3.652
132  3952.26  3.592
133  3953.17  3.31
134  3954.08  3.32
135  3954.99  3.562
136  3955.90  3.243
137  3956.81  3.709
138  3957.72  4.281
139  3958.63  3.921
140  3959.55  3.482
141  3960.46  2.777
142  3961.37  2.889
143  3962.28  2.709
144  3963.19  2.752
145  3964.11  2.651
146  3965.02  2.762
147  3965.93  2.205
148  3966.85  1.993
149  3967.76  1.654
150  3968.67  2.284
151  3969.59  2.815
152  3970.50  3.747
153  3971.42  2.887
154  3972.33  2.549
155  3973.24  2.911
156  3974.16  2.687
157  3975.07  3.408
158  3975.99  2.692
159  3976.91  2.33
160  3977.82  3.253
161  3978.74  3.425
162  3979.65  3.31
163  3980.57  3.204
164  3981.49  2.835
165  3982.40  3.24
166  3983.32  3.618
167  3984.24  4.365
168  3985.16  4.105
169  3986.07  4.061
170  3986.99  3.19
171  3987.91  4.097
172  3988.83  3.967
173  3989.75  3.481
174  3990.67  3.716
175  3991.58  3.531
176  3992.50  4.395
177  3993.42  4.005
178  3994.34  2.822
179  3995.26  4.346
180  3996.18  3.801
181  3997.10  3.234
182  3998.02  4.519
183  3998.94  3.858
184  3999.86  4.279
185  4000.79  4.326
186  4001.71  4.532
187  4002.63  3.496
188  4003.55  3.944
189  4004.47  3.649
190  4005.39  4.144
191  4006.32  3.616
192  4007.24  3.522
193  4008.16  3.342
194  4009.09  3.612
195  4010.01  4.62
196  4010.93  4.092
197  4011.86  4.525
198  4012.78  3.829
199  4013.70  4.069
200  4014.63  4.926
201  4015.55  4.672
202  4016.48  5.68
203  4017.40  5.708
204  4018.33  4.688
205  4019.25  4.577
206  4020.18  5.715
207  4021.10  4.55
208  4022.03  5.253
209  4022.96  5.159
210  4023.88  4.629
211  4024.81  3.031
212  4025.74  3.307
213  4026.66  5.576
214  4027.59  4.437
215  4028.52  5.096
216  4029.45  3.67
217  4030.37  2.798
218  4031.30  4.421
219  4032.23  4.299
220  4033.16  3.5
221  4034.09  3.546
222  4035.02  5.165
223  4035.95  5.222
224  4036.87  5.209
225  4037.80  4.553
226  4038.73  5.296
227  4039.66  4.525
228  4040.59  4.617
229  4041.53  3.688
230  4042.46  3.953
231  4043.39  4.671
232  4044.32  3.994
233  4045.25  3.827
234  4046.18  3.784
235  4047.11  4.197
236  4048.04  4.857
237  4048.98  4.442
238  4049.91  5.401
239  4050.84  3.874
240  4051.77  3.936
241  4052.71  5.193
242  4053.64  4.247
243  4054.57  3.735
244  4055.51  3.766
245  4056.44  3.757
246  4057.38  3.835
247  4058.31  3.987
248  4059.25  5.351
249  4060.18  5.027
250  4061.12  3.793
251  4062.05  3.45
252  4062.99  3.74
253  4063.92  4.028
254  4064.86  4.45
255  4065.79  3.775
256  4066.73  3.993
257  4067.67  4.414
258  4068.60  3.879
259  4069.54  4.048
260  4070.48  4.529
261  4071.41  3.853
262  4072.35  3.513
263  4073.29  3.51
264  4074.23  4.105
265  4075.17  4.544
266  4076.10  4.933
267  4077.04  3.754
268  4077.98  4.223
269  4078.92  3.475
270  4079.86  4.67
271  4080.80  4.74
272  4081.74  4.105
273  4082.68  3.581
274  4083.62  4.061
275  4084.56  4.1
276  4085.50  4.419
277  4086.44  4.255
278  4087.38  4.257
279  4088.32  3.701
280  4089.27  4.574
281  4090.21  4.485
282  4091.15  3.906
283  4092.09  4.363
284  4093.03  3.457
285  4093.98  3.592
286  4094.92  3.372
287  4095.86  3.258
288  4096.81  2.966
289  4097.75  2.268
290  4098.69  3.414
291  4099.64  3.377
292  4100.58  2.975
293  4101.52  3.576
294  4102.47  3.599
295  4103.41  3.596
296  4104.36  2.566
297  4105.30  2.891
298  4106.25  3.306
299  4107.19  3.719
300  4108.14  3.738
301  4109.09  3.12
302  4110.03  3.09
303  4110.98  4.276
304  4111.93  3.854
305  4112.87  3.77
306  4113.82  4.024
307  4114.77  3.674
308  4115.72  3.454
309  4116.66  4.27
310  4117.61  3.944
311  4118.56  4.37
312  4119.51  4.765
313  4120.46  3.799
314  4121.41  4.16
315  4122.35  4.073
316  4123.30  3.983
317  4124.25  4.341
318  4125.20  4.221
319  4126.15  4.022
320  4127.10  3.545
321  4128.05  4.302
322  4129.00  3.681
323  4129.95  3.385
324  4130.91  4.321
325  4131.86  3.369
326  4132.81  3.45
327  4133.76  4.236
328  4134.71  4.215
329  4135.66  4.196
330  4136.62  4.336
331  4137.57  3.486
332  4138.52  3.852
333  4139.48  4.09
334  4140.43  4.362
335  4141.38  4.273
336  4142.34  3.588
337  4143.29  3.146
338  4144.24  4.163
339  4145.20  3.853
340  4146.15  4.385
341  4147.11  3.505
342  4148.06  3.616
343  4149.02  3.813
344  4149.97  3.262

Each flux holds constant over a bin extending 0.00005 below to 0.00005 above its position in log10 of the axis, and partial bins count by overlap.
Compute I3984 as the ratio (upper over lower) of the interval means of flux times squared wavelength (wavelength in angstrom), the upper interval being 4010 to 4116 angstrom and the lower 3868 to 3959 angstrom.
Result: 1.30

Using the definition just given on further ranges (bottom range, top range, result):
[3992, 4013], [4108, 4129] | 1.06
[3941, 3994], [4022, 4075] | 1.34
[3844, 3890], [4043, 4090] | 1.32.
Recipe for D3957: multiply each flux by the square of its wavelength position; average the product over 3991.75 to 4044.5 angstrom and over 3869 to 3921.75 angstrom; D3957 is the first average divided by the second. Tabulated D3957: 1.3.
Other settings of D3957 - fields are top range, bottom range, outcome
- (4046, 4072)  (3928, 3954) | 1.40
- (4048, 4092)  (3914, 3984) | 1.38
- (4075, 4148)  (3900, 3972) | 1.26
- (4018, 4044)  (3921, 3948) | 1.46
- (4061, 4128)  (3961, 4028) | 1.09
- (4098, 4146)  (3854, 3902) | 1.26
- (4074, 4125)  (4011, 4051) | 0.88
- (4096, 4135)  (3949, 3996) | 1.21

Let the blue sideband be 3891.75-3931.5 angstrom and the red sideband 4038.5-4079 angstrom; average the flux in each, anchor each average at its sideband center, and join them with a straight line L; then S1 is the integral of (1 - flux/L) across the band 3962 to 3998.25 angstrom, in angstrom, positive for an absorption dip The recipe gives 5.6 angstrom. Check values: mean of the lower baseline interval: 3.51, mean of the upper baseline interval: 4.18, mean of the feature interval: 3.23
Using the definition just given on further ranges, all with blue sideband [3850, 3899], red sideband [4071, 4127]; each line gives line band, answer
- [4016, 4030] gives -3.91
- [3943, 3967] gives 2.04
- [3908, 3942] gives 0.88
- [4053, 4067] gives -1.18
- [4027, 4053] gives -4.46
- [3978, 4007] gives -1.04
